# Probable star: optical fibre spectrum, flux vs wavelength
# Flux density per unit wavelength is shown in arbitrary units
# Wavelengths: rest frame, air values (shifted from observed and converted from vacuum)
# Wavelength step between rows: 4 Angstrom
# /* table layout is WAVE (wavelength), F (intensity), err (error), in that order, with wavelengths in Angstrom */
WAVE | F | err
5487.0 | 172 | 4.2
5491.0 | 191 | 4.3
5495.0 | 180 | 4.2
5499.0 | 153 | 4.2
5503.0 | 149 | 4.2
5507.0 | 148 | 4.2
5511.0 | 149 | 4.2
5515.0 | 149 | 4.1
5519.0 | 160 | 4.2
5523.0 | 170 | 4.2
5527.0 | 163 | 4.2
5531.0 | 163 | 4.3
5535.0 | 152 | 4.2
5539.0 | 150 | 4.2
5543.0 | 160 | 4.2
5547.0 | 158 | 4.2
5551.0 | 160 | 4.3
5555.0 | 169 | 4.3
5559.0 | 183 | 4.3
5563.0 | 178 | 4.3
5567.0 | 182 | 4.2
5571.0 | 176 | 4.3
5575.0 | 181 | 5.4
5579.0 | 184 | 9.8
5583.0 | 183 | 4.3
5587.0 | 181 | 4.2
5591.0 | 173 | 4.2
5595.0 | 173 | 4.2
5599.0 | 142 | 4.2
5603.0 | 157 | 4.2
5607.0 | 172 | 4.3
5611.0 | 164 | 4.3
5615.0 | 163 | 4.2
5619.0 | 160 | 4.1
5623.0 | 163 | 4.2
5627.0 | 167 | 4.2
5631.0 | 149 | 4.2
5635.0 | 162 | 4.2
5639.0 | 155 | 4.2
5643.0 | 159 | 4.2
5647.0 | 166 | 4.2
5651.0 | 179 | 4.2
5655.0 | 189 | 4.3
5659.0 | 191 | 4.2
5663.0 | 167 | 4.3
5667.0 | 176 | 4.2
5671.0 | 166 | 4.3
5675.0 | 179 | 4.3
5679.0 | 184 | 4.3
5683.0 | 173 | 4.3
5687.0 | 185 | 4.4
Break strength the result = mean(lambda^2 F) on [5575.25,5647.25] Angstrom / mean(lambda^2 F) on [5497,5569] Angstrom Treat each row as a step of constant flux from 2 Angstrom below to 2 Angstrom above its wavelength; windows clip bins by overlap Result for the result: 1.1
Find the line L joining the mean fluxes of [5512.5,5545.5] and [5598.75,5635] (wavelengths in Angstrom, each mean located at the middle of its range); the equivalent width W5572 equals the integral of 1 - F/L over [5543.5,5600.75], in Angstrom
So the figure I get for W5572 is -4.8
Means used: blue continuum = 158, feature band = 173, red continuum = 161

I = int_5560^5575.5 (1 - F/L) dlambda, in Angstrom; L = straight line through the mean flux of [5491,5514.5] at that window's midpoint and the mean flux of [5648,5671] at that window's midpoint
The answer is -1.2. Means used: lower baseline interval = 158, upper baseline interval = 179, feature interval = 179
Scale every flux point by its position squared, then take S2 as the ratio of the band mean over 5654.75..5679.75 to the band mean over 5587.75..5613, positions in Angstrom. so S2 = 1.11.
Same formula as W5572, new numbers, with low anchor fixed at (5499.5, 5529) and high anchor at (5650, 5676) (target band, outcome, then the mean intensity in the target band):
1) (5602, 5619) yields 0.6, 164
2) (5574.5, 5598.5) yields -1.5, 177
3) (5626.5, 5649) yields 1.9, 159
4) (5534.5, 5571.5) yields -1.3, 167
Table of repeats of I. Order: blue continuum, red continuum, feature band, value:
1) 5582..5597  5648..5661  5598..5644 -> 5.35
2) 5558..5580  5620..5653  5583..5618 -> 1.14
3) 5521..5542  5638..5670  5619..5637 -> 1.06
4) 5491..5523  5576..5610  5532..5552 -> 0.90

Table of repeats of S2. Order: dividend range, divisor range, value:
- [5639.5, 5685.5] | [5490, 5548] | 1.16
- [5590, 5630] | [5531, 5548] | 1.07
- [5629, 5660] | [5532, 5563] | 1.07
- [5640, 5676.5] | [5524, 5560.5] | 1.12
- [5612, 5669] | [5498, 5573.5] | 1.07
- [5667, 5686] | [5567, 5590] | 1.01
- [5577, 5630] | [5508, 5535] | 1.09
